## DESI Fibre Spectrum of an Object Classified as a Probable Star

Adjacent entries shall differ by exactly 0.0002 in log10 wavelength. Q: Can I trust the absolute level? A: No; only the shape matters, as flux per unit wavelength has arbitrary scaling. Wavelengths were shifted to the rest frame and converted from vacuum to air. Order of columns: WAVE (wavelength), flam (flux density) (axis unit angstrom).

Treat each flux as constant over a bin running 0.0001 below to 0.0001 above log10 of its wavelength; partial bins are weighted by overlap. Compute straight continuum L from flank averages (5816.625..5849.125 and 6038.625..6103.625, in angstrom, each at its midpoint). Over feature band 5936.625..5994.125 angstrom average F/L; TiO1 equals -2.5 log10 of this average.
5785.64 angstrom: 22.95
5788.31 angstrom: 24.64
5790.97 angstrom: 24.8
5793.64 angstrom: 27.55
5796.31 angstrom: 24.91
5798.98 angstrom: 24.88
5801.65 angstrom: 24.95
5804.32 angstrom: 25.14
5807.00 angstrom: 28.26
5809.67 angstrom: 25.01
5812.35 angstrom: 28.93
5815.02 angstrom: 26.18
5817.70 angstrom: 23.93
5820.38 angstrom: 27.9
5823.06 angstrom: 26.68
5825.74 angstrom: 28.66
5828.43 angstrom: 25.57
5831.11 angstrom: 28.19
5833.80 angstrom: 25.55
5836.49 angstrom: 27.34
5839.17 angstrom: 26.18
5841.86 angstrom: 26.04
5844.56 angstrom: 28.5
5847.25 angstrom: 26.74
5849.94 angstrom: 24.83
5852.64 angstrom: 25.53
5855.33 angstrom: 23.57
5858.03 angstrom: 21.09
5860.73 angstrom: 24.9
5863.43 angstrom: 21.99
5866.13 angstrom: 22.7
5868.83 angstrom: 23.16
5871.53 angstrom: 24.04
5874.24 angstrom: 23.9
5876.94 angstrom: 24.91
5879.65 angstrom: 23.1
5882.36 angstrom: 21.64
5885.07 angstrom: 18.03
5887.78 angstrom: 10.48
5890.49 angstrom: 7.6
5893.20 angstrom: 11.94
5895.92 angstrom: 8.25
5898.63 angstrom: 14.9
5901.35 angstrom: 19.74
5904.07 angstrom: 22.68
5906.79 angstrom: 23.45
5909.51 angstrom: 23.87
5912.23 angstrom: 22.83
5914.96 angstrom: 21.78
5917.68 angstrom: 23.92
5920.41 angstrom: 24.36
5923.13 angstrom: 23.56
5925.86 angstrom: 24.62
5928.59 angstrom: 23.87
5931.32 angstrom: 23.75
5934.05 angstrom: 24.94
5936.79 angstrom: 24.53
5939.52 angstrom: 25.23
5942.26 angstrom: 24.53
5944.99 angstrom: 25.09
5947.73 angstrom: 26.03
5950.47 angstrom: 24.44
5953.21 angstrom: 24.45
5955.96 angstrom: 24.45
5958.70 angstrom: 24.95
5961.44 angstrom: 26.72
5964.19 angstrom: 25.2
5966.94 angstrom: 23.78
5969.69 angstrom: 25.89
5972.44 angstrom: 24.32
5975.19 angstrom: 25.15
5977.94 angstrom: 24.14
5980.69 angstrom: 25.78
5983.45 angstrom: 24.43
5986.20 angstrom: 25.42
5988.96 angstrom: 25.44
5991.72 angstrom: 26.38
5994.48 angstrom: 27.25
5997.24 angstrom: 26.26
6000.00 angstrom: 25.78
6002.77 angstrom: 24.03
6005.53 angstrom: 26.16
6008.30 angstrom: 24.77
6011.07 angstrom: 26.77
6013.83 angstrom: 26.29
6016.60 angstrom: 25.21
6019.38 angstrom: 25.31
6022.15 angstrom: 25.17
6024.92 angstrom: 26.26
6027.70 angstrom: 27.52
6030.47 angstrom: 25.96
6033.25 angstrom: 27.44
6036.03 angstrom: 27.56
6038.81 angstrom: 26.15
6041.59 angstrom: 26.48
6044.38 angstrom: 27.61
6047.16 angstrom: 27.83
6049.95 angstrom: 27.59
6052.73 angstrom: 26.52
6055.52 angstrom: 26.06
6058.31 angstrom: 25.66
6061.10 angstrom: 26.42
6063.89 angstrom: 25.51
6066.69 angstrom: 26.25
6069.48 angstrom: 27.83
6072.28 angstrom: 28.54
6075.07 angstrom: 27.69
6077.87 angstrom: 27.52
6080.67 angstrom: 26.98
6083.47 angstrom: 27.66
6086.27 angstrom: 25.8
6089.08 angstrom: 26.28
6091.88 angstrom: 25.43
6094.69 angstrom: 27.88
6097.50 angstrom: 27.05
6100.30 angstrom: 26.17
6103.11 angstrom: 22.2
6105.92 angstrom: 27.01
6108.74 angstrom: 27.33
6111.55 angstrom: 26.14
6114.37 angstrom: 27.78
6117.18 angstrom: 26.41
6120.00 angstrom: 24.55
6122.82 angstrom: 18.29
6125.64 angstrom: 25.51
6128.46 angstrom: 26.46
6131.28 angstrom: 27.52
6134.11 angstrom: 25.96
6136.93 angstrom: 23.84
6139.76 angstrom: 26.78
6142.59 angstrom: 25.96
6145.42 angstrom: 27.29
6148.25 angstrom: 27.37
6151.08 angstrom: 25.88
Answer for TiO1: 0.07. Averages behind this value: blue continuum 26.8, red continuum 26.7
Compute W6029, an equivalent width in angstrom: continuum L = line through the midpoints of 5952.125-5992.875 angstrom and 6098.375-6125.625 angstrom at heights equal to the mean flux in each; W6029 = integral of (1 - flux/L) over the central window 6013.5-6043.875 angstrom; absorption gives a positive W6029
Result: -1.5 angstrom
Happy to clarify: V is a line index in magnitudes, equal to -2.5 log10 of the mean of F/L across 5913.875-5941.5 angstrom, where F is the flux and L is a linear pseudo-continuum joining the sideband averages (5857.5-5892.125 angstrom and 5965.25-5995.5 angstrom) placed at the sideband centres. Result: -0.06 mag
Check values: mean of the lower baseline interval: 20.5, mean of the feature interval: 24.1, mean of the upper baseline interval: 25.2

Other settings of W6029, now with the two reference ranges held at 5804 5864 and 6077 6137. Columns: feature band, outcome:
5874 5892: 5.4 angstrom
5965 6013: 1.0 angstrom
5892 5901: 4.6 angstrom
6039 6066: -0.7 angstrom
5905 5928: 2.2 angstrom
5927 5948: 1.0 angstrom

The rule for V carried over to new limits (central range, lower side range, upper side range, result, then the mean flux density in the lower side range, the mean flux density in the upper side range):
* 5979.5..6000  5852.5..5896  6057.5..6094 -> -0.086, 20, 26.8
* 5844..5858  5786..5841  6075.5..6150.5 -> 0.040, 26.2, 26.1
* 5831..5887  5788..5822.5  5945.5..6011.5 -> 0.071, 26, 25.3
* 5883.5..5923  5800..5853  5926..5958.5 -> 0.348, 26.5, 24.7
